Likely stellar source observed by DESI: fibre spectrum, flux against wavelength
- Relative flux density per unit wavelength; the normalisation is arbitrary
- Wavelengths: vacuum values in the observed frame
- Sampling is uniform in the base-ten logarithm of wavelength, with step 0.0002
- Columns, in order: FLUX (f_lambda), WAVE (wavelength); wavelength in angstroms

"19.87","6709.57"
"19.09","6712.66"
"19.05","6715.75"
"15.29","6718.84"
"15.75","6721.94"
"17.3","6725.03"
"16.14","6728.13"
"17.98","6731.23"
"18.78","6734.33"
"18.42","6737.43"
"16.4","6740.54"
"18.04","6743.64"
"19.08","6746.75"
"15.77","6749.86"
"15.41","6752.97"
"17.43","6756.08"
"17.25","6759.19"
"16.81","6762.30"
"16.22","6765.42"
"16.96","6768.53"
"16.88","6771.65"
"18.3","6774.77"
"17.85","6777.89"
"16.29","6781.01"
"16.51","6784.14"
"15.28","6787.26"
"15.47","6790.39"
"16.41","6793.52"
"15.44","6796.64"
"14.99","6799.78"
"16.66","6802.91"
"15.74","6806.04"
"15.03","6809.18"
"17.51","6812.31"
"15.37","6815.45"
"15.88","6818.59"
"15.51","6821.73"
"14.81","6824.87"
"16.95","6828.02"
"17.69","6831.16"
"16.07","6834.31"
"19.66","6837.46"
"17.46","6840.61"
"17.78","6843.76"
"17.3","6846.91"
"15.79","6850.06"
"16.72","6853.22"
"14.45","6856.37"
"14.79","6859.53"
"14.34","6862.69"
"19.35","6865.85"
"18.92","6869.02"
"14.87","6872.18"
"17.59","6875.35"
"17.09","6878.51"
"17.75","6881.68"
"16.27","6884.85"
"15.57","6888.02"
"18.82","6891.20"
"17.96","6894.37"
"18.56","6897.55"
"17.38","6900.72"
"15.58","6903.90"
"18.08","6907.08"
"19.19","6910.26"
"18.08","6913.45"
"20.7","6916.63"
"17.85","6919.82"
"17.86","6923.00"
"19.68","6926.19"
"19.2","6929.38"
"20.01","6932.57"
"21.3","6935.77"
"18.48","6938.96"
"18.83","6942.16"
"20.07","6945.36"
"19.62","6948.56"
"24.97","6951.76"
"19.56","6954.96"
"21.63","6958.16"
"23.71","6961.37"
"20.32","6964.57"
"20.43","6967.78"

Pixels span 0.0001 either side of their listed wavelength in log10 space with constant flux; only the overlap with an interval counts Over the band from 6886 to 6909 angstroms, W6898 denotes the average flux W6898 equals 17.4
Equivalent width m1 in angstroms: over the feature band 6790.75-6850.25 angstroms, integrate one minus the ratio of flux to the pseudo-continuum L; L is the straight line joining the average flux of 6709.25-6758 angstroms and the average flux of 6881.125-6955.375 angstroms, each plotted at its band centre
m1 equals 5.5 angstroms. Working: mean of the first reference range 17.4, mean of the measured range 16.4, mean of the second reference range 18.8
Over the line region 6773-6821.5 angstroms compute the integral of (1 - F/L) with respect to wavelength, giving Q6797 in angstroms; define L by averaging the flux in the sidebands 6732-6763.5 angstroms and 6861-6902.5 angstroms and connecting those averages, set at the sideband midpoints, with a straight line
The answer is 3.2 angstroms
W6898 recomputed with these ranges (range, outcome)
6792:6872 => 16.4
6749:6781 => 16.9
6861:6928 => 17.7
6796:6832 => 15.9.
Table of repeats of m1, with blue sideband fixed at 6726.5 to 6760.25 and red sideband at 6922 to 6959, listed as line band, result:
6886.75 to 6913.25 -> 2.5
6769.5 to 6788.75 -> 1.0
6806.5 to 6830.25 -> 3.2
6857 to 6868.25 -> 1.7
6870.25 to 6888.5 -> 2.5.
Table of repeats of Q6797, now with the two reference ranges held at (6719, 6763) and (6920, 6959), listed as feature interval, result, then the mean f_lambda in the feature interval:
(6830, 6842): 0.5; 17.7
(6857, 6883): 3.1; 16.7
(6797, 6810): 1.7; 15.6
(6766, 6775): 0.2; 17.1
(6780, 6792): 1.3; 15.9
